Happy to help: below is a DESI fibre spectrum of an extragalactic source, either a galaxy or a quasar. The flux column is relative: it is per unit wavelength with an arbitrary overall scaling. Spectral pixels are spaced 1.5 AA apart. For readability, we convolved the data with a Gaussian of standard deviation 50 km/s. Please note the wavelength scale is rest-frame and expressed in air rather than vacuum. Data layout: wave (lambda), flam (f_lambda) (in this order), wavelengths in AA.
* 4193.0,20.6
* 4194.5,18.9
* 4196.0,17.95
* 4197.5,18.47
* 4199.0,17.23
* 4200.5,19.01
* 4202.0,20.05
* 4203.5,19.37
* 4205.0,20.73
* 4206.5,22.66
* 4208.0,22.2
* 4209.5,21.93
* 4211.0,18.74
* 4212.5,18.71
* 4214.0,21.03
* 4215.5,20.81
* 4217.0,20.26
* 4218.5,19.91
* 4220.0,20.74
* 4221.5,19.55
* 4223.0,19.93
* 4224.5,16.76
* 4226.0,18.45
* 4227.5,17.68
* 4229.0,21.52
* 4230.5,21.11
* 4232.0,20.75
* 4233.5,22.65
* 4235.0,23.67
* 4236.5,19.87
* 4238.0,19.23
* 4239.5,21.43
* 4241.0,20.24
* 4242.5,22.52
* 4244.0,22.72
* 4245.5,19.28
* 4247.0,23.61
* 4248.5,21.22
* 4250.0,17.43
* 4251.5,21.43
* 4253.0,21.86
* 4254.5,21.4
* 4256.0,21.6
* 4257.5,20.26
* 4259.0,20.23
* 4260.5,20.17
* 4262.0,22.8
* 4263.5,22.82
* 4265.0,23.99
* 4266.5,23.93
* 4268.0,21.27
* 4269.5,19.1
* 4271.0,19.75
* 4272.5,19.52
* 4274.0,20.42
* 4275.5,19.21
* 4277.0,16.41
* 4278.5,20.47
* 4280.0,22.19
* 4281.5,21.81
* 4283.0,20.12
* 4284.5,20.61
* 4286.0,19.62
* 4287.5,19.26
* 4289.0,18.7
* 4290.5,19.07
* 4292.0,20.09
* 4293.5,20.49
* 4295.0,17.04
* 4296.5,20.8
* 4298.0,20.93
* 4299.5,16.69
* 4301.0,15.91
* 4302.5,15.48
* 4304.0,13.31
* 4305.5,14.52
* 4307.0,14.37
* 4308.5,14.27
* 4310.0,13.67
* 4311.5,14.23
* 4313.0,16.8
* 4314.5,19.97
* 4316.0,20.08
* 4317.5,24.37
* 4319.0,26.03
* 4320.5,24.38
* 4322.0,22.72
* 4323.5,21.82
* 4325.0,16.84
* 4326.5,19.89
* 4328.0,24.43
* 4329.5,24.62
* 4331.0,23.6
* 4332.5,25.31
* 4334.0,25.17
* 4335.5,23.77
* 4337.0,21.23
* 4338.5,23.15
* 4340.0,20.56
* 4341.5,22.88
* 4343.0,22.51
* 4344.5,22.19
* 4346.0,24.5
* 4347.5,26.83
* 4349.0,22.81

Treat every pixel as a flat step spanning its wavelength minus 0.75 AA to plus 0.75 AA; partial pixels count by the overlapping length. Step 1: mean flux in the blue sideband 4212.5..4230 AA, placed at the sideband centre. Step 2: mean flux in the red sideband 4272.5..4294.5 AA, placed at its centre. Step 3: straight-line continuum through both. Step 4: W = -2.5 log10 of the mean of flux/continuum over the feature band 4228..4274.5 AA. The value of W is -0.08 mag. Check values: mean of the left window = 19.7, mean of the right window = 19.8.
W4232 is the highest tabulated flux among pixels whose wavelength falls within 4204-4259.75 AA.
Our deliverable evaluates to 23.67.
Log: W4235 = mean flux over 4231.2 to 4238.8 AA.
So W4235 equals 21.2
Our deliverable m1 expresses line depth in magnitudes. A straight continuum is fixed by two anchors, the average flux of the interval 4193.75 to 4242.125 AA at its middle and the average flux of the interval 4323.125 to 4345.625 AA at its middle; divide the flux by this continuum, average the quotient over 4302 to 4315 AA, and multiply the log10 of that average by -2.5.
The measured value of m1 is 0.41 mag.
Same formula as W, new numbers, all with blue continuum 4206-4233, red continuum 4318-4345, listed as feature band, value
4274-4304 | 0.15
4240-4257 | -0.02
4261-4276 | 0.00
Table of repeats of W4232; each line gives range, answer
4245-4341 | 26.03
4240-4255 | 23.61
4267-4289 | 22.19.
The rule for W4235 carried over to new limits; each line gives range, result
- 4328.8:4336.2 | 24.5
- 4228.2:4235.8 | 21.9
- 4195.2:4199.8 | 17.9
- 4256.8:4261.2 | 20.2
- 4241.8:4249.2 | 21.9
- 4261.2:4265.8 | 23.2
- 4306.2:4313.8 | 14.7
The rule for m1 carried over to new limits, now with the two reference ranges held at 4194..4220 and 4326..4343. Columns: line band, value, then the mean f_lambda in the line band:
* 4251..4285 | 0.03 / 20.9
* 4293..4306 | 0.28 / 17.2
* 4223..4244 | 0.00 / 20.5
